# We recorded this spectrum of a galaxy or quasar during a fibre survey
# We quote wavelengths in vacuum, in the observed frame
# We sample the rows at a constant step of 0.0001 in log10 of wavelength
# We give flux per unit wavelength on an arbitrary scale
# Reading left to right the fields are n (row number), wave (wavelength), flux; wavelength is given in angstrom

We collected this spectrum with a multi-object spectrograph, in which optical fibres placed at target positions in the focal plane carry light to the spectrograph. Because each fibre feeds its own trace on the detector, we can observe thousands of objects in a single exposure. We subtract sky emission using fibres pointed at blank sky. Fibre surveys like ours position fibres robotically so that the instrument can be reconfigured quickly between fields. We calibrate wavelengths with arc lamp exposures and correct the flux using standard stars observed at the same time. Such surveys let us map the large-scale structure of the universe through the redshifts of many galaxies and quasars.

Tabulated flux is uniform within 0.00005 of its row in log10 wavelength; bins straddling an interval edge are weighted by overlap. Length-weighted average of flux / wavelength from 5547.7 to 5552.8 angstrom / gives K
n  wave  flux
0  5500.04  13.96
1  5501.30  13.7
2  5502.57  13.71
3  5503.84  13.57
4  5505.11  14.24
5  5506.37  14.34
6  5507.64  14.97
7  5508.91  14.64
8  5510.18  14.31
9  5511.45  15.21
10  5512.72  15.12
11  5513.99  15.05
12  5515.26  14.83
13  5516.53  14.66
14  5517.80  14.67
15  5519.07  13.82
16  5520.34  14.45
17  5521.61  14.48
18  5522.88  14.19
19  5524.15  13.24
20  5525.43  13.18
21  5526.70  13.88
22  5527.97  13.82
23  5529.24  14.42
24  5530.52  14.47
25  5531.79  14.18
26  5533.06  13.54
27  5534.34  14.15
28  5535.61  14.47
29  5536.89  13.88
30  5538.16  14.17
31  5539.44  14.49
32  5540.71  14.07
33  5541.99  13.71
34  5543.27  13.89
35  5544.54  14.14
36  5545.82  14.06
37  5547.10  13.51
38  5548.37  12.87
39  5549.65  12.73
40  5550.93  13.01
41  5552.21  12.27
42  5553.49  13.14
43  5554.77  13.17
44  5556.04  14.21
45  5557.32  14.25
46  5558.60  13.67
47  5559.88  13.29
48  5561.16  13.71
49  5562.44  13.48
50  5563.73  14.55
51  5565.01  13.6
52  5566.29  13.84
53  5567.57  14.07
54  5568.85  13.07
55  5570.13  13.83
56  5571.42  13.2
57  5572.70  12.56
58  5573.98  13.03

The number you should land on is 12.7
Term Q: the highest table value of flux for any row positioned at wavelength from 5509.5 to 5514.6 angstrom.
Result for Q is 15.21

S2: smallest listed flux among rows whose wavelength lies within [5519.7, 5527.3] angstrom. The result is 13.18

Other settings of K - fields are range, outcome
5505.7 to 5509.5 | 14.7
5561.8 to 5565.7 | 13.9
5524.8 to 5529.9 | 13.8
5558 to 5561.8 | 13.6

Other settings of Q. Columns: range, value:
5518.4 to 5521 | 14.45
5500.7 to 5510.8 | 14.97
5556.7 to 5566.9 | 14.55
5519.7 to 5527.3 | 14.48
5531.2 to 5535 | 14.18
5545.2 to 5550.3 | 14.06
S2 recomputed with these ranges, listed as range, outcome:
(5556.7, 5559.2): 13.67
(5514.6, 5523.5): 13.82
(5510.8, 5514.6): 15.05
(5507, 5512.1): 14.31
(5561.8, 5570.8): 13.07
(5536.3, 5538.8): 13.88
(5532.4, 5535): 13.54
